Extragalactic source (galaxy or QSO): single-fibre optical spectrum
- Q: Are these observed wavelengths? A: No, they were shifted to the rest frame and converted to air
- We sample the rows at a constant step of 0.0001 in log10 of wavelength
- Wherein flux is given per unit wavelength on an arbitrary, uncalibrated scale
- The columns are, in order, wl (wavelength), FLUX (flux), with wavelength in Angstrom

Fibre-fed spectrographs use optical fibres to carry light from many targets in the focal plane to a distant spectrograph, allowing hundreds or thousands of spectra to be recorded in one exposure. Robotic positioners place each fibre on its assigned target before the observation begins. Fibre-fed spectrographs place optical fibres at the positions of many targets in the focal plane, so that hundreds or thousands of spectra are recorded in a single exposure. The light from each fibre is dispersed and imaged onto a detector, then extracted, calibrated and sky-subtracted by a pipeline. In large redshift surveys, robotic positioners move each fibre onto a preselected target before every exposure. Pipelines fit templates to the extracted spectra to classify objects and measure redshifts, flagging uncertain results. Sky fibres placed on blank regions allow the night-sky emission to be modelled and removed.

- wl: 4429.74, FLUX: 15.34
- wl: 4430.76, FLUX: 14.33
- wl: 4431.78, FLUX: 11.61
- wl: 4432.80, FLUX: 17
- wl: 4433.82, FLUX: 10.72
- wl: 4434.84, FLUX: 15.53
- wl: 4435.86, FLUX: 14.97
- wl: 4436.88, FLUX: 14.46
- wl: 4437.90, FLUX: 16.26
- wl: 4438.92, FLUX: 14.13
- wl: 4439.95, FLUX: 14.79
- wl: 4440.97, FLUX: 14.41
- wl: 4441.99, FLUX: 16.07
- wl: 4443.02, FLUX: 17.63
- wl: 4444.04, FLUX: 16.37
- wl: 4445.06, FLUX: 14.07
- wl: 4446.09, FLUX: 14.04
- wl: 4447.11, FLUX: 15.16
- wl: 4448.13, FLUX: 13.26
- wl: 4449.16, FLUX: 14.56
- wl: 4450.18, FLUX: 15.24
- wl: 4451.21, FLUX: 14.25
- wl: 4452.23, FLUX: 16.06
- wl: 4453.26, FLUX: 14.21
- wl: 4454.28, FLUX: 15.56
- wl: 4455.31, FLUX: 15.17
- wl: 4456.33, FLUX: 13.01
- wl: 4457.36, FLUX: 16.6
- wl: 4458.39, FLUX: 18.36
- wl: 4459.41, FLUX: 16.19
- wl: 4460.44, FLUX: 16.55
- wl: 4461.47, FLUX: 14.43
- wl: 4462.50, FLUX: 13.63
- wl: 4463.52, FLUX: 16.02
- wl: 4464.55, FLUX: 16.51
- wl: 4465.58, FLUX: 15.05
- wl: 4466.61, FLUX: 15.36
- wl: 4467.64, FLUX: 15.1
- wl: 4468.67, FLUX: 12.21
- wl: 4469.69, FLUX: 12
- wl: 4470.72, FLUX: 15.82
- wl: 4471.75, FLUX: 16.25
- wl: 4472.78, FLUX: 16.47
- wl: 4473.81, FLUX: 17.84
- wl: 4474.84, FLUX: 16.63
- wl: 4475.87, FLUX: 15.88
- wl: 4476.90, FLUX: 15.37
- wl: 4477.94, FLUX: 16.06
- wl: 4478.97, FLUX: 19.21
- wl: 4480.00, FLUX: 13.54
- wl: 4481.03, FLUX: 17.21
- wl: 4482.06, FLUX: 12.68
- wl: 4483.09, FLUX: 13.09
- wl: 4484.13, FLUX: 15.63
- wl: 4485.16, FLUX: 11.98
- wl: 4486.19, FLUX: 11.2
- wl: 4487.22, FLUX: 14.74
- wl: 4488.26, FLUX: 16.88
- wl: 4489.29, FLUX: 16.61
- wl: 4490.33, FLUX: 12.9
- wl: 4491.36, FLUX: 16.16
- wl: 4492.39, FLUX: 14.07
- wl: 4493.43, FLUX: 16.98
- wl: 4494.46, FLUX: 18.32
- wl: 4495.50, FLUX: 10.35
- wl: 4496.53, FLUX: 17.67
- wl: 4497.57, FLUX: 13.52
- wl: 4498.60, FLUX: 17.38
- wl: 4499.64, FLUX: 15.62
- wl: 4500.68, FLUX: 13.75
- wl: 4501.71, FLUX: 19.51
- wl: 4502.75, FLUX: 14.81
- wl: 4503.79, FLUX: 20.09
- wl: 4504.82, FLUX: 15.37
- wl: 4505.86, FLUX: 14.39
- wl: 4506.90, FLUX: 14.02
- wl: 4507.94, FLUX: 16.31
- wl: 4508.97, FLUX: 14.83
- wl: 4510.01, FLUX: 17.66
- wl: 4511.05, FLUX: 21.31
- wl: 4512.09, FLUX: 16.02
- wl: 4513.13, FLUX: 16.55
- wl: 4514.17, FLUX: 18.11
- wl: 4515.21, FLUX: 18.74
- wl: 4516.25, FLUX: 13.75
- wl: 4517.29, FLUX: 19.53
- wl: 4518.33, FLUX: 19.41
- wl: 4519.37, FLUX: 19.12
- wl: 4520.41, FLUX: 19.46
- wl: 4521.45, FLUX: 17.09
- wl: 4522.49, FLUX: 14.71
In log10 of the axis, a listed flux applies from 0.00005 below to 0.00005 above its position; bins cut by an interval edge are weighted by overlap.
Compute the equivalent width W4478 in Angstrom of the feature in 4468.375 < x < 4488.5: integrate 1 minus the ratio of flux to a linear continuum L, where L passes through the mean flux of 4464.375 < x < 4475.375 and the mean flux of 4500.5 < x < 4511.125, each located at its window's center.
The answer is 0.7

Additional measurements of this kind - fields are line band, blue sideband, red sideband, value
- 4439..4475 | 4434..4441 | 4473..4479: 1.00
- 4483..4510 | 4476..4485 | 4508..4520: 1.80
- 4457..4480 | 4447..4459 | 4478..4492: -1.18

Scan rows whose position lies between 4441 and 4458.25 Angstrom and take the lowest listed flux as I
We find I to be 13.01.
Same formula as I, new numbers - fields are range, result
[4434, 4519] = 10.35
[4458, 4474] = 12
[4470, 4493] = 11.2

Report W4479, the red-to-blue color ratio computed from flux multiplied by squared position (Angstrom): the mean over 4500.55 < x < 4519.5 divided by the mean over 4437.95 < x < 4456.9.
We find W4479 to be 1.2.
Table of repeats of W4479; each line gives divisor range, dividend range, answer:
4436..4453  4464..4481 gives 1.05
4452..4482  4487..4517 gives 1.05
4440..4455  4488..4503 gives 1.06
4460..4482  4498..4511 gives 1.07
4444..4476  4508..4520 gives 1.19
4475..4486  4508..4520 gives 1.20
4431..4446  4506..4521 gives 1.21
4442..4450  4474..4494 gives 1.02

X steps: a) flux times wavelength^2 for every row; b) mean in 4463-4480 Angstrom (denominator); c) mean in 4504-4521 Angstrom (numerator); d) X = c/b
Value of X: 1.12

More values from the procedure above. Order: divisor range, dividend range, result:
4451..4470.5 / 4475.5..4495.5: 1.01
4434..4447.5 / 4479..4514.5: 1.06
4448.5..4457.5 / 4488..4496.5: 1.05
